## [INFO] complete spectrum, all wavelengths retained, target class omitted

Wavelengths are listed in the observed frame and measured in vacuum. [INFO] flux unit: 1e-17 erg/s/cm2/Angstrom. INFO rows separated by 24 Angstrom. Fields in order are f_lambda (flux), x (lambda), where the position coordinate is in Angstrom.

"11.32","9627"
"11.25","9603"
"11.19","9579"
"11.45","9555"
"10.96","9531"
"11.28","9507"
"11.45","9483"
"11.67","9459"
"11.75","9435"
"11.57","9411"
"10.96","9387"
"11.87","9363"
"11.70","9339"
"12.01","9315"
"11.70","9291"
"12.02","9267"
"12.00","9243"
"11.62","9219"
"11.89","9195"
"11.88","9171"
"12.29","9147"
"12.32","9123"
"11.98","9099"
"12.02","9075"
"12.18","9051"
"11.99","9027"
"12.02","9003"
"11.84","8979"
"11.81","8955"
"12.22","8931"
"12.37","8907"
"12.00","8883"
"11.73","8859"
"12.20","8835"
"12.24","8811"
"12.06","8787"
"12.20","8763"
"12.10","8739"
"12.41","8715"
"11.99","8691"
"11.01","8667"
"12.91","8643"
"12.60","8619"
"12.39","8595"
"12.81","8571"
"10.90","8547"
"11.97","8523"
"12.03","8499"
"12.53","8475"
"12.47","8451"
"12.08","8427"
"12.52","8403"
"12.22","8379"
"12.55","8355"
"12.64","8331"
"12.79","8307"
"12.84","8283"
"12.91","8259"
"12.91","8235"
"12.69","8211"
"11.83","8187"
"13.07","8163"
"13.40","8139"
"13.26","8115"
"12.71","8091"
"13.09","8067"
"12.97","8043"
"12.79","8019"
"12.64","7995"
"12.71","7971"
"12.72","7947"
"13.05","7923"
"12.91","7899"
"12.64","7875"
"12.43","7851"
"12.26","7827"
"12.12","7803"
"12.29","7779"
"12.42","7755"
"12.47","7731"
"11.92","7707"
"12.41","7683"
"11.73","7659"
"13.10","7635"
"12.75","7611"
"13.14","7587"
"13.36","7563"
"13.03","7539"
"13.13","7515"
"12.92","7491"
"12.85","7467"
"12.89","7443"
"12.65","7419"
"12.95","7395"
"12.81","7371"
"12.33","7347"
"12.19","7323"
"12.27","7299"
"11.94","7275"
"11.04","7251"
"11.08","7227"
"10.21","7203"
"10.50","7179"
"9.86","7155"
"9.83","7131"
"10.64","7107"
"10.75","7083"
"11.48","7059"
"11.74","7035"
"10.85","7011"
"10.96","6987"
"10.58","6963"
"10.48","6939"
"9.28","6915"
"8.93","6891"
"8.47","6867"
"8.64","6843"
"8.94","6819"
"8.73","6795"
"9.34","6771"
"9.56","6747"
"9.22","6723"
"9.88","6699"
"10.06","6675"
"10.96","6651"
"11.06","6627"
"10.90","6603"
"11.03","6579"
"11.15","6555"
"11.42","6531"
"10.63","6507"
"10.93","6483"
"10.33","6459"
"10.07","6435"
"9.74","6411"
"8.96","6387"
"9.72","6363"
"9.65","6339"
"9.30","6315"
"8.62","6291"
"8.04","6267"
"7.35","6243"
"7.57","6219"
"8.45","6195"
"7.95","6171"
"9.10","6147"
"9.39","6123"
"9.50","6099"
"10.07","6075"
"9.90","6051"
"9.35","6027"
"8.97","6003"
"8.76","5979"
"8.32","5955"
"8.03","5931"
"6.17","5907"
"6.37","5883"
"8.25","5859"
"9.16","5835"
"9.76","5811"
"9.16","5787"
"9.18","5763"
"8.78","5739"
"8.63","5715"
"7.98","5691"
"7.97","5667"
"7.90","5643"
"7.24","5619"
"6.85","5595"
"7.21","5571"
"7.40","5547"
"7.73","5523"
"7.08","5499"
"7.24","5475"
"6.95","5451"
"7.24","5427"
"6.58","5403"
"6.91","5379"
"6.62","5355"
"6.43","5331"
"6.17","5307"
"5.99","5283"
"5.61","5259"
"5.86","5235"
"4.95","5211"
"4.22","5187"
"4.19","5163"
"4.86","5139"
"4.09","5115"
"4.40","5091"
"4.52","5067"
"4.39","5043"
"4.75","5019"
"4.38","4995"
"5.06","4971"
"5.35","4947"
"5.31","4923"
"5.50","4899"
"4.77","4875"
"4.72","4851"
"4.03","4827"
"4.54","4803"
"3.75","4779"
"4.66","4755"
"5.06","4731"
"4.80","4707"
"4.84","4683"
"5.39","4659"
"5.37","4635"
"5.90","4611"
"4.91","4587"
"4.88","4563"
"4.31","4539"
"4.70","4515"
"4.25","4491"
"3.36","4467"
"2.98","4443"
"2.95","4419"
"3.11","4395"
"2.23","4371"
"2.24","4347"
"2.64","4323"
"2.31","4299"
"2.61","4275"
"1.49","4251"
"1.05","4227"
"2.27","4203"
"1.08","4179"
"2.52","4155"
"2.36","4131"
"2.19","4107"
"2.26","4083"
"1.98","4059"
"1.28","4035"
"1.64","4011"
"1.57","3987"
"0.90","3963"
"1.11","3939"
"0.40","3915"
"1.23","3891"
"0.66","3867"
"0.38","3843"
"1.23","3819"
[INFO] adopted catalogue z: 0.00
